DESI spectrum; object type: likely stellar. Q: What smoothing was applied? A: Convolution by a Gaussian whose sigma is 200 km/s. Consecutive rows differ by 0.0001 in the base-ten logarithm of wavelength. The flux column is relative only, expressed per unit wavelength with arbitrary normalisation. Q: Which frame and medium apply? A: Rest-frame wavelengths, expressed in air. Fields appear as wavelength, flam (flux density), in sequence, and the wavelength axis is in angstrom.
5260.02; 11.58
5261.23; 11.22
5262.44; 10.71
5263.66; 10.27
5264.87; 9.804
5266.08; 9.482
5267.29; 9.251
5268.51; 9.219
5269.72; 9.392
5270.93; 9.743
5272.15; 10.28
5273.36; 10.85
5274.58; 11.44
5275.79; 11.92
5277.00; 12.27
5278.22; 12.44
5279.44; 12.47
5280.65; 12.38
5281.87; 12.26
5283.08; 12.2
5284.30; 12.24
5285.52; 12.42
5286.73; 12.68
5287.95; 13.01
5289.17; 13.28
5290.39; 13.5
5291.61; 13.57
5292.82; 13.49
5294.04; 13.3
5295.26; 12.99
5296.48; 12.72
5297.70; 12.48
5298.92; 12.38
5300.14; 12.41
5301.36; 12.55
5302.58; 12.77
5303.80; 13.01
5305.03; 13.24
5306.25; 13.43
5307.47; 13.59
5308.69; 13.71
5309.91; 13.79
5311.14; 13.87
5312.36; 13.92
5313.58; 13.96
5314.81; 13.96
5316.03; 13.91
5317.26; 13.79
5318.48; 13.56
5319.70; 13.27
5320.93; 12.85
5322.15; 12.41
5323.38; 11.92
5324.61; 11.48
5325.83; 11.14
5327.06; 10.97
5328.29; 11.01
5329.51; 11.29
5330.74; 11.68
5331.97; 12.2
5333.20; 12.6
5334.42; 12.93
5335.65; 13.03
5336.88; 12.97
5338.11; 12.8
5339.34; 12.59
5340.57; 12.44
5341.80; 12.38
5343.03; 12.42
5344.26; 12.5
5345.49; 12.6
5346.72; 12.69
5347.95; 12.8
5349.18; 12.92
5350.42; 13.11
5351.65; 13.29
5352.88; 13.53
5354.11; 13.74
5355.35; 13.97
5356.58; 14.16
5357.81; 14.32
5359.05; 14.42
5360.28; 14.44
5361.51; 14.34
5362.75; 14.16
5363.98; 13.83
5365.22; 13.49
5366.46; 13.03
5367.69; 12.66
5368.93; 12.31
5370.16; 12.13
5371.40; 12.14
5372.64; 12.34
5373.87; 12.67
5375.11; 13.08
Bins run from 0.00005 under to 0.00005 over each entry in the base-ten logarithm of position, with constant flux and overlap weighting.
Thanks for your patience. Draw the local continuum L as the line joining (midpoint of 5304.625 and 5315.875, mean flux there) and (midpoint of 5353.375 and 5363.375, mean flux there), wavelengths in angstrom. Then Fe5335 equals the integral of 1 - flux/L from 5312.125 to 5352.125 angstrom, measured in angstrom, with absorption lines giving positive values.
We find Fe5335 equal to 3.8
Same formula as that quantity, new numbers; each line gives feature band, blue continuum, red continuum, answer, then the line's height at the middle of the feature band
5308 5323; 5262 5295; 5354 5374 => -1.4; 12.4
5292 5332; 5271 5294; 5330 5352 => -1.1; 12.5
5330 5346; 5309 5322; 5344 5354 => 0.8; 13.2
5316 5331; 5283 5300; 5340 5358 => 0.9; 13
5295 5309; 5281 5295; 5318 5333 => -0.4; 12.6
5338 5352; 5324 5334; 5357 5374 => -0.4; 12.4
